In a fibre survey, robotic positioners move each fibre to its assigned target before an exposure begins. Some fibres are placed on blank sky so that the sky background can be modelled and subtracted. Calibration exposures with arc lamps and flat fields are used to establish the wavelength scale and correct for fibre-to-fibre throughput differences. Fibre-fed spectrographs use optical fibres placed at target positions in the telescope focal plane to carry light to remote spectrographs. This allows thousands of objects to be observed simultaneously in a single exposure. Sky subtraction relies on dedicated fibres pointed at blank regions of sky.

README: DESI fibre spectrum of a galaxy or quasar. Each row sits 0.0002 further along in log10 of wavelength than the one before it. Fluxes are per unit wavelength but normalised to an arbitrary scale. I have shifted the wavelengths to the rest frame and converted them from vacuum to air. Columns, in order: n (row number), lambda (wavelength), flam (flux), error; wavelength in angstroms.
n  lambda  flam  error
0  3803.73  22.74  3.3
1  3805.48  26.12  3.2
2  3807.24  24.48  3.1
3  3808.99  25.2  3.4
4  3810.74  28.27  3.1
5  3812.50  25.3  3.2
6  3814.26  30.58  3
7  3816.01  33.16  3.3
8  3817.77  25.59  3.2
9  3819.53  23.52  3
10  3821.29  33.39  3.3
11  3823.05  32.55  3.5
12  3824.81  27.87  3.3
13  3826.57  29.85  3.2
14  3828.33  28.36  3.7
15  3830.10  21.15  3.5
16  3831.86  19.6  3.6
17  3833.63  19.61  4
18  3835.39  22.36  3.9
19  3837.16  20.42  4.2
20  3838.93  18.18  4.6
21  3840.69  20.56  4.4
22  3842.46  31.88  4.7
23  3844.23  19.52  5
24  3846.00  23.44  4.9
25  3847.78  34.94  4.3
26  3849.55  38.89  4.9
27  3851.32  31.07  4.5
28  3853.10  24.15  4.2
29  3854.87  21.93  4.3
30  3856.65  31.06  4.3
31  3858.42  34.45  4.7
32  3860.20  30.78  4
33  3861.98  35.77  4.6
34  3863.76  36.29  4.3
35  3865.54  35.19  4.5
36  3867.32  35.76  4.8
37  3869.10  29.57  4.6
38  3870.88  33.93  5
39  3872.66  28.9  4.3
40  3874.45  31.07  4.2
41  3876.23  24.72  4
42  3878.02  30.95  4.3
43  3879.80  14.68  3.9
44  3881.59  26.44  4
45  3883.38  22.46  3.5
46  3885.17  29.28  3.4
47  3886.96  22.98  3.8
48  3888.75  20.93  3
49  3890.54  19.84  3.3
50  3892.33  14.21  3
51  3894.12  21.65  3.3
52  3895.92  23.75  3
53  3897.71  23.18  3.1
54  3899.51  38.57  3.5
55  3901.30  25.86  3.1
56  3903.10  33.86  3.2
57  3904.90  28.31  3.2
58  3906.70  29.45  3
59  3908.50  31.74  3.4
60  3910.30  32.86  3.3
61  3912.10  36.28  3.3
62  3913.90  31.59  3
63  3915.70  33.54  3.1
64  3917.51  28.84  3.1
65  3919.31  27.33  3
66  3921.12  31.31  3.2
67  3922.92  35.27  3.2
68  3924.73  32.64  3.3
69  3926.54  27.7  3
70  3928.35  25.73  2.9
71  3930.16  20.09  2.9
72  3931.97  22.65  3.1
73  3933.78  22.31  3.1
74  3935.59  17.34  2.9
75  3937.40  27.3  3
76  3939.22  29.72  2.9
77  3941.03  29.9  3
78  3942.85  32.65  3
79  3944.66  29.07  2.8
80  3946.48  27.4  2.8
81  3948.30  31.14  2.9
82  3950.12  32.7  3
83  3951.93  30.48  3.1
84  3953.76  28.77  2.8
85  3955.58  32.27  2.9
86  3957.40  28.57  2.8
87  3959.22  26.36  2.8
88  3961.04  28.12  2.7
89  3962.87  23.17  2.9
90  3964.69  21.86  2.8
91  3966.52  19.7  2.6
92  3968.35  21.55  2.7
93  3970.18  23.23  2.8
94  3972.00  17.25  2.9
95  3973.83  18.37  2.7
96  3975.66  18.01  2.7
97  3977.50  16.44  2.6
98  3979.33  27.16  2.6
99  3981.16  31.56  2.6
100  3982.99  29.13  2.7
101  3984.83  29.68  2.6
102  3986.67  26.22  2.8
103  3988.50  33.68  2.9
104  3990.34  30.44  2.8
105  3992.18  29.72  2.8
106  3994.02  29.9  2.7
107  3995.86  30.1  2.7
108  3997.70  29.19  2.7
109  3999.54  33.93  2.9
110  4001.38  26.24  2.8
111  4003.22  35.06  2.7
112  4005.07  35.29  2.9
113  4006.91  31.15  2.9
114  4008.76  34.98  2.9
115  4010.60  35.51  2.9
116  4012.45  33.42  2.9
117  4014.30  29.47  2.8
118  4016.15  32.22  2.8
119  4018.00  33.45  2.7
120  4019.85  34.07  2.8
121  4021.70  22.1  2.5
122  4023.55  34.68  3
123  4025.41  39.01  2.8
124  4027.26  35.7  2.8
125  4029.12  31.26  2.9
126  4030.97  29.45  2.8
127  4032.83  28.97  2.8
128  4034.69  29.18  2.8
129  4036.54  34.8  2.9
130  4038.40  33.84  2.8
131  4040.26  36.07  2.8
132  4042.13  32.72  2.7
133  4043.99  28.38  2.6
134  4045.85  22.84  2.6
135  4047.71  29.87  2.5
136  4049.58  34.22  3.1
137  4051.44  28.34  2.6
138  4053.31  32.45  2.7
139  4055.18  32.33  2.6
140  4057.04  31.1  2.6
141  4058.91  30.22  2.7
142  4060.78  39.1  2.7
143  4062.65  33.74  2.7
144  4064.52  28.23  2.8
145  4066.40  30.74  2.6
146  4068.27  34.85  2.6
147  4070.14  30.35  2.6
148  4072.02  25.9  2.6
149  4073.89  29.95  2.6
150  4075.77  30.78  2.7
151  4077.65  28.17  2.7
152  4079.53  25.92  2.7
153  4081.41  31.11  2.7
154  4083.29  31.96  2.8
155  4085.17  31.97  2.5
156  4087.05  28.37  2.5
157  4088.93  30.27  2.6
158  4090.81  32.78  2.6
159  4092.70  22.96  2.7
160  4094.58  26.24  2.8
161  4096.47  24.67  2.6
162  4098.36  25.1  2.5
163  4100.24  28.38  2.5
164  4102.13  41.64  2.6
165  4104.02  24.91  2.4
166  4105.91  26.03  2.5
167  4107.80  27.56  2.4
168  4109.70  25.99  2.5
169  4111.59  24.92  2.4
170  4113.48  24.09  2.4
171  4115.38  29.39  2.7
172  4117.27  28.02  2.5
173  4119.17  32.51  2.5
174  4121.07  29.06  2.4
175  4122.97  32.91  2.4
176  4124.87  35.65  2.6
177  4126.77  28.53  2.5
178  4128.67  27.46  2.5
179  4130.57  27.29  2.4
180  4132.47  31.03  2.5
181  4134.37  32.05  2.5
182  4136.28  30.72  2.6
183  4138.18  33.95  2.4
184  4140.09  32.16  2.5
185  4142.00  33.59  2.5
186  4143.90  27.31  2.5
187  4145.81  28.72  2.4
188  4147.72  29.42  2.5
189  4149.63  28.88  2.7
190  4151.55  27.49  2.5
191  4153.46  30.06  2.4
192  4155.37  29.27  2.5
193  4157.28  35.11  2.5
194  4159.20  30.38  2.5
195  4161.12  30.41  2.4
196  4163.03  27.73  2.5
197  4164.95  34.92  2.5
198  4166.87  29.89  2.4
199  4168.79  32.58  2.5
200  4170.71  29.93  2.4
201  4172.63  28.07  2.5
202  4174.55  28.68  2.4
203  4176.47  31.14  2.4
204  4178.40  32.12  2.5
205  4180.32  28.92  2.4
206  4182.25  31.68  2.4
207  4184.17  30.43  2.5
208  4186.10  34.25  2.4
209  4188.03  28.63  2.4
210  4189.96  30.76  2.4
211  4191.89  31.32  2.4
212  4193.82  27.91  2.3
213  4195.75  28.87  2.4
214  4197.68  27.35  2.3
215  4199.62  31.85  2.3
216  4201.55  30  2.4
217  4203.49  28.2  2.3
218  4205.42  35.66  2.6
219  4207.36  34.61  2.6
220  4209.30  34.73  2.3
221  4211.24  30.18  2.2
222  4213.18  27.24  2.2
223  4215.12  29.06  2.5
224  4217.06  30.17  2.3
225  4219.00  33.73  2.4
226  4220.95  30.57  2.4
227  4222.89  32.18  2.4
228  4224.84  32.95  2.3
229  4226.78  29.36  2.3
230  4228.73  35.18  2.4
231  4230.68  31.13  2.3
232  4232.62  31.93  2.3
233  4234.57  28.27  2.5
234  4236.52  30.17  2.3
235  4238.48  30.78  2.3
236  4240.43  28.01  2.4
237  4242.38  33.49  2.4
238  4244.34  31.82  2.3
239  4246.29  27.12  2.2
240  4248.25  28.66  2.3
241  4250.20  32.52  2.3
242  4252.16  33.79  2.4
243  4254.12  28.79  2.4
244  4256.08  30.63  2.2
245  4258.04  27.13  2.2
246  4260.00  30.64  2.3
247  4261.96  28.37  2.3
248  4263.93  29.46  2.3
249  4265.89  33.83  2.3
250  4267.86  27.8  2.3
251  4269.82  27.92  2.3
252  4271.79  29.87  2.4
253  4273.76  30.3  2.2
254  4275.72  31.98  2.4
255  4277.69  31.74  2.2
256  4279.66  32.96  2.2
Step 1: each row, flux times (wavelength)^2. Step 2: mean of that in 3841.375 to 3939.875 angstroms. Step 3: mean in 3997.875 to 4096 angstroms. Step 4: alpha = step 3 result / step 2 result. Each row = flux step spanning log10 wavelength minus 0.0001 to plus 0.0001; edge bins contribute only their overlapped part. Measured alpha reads 1.20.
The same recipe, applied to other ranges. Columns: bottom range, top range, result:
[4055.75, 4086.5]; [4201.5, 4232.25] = 1.10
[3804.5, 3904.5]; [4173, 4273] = 1.35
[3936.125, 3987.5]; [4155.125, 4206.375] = 1.30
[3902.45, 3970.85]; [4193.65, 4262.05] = 1.26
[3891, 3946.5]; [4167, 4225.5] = 1.26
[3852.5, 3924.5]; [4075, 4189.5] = 1.17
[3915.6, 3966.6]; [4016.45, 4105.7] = 1.17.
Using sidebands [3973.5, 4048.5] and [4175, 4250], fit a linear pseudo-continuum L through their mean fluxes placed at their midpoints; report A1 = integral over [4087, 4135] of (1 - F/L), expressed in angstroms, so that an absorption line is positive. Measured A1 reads 2.93 angstroms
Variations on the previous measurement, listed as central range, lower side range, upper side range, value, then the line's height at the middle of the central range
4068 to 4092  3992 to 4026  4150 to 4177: 1.00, 31.3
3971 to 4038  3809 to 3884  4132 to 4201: -1.85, 29.1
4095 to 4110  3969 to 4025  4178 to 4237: 0.99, 30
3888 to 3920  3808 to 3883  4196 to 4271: 0.40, 28.3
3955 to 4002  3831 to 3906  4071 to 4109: 2.77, 27.8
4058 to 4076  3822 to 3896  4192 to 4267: -1.53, 29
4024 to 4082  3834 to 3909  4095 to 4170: -4.61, 29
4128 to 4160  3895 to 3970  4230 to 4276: -0.87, 29.5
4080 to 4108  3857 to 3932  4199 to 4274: 0.89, 29.9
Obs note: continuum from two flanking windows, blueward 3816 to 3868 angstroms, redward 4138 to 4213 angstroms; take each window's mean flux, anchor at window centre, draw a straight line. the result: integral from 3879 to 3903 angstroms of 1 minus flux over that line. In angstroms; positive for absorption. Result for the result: 3.88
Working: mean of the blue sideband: 27.9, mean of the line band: 23.8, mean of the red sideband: 30.6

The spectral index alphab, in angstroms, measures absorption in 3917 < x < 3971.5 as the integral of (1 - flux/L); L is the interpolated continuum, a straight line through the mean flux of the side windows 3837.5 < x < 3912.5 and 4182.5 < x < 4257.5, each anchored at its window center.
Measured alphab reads 2.8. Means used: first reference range 28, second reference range 30.8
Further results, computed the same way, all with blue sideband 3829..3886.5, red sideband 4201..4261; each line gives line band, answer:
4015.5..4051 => -3.2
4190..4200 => 0.4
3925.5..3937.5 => 2.1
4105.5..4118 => 1.4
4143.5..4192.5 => 0.0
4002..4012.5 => -1.9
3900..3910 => -0.9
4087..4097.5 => 0.8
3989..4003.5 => -0.9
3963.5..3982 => 4.6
